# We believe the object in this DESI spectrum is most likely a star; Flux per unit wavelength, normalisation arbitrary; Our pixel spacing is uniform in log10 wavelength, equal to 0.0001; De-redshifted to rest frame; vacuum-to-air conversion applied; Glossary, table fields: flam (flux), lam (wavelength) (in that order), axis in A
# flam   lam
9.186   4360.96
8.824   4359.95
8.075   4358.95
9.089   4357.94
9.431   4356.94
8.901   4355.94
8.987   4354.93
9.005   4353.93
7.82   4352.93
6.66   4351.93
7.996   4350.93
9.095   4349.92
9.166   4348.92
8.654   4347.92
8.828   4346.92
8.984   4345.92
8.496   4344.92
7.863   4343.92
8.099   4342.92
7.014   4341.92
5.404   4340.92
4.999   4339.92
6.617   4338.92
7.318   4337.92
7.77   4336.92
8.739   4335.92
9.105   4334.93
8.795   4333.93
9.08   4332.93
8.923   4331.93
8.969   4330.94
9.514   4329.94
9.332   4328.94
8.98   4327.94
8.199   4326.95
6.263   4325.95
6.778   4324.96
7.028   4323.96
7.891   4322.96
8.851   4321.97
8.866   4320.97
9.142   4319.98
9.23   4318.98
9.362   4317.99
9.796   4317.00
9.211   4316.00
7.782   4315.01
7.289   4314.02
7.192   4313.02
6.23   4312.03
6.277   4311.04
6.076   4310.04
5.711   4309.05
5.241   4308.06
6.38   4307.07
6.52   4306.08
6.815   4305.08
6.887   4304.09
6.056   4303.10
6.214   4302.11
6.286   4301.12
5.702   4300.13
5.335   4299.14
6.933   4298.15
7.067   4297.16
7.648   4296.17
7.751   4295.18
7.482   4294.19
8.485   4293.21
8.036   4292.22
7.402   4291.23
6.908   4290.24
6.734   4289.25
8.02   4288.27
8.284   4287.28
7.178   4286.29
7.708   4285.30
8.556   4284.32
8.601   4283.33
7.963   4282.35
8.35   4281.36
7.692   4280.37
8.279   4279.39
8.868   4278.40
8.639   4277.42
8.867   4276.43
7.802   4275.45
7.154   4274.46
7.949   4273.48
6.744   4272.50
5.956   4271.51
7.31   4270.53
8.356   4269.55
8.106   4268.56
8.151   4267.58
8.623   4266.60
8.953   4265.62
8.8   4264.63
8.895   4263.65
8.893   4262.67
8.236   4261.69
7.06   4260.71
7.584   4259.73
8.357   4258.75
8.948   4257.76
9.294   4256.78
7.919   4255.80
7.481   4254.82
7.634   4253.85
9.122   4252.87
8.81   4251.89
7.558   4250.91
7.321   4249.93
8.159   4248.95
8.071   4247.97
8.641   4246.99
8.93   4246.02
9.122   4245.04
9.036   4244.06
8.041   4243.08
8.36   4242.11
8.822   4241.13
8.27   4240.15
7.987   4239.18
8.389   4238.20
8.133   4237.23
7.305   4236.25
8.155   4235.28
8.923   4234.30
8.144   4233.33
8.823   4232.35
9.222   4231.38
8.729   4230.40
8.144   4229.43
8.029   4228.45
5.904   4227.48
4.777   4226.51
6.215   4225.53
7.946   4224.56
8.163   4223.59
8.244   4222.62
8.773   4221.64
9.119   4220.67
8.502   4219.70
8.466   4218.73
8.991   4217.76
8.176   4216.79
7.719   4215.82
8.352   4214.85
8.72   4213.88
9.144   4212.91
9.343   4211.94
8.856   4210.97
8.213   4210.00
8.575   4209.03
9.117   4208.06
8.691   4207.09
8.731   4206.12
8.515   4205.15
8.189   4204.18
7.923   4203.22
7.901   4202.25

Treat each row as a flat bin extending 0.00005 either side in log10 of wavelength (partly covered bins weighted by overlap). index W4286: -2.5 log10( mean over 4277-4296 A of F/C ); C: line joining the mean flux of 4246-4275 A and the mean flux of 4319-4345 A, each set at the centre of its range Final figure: 0.02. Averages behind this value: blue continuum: 8.09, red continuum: 8.01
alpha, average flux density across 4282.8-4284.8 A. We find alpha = 8.58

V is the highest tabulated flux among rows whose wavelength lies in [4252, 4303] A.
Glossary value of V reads 9.294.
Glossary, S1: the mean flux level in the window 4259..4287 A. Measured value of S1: 8.05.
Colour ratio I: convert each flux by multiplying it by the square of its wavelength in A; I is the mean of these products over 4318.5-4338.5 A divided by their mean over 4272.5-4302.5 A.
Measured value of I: 1.13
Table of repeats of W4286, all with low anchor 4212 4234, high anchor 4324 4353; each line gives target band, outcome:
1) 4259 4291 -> 0.02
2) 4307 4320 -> 0.08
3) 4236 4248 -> -0.04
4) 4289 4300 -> 0.12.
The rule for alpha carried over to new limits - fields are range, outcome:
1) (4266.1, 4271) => 8.12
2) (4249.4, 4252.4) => 7.9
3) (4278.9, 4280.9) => 8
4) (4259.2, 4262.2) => 7.66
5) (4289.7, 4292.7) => 7.42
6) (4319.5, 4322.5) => 8.95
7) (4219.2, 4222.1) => 8.81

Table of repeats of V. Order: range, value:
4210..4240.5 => 9.343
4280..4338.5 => 9.796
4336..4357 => 9.431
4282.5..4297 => 8.601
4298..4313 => 6.933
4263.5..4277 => 8.953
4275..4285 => 8.868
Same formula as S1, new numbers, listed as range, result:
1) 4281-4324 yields 7.42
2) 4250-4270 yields 8.32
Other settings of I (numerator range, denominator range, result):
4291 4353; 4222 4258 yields 0.98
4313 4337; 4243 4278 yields 1.07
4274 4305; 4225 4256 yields 0.95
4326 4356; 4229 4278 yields 1.04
